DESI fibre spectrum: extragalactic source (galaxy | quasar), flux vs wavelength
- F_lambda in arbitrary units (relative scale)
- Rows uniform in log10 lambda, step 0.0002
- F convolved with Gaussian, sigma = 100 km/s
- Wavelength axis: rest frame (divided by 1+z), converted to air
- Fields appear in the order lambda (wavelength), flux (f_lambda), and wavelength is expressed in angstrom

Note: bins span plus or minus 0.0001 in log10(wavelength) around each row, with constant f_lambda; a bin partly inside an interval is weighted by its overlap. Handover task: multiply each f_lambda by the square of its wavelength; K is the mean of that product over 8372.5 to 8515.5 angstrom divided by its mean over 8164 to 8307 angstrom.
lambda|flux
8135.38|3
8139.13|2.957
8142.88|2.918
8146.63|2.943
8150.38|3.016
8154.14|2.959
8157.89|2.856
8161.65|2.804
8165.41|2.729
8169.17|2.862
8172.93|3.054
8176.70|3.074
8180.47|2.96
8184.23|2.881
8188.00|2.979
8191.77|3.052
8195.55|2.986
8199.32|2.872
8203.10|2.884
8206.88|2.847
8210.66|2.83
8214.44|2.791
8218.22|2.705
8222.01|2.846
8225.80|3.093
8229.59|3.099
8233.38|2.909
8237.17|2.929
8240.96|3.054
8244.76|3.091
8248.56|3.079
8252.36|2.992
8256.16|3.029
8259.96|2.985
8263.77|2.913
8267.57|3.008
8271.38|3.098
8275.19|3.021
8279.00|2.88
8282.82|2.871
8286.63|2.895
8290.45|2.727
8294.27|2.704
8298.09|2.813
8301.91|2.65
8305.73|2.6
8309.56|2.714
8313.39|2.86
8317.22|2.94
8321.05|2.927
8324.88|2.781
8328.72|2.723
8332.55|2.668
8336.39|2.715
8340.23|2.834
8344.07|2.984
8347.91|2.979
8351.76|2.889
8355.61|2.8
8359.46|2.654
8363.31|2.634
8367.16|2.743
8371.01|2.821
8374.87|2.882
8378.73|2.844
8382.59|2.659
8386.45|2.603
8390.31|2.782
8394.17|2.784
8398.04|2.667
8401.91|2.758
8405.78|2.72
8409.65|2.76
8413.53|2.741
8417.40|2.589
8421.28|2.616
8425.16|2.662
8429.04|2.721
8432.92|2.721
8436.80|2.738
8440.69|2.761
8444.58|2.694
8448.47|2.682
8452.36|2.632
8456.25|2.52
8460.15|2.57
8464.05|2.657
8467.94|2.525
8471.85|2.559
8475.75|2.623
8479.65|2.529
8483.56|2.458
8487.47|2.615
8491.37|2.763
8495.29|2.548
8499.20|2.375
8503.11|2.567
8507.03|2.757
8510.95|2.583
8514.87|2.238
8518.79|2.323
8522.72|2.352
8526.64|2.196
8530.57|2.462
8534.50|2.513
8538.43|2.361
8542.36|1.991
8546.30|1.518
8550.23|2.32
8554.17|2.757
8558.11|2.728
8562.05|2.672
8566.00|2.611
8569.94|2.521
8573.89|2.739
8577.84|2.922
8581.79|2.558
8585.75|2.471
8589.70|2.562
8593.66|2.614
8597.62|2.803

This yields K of 1.0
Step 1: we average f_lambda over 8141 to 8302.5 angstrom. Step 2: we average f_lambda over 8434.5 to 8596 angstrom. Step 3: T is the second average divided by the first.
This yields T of 0.9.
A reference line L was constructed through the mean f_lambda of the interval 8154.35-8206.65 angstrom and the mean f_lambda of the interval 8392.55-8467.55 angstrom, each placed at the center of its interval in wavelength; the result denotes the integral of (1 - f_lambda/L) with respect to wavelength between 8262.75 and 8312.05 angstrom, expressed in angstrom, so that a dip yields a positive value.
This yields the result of -0.3 angstrom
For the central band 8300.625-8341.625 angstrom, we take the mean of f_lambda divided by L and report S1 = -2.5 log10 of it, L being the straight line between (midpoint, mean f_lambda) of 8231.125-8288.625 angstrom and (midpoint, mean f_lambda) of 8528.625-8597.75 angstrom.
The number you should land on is 0.05 mag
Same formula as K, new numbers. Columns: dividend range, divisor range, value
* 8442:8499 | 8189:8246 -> 0.94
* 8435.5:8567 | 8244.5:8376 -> 0.92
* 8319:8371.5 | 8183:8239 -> 0.99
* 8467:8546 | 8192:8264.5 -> 0.89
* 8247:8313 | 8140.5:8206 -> 1.01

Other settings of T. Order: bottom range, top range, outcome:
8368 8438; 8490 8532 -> 0.90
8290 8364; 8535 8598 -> 0.90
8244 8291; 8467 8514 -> 0.86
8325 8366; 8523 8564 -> 0.84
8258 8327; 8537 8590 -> 0.87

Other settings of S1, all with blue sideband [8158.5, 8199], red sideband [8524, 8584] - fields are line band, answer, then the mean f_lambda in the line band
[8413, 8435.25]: -0.021 mag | 2.67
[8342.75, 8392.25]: -0.037 mag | 2.79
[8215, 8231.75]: -0.018 mag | 2.92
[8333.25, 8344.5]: -0.030 mag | 2.81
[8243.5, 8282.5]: -0.066 mag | 3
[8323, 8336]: 0.008 mag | 2.72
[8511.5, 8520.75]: 0.080 mag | 2.33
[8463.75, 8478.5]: -0.008 mag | 2.58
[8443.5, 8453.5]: -0.033 mag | 2.67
